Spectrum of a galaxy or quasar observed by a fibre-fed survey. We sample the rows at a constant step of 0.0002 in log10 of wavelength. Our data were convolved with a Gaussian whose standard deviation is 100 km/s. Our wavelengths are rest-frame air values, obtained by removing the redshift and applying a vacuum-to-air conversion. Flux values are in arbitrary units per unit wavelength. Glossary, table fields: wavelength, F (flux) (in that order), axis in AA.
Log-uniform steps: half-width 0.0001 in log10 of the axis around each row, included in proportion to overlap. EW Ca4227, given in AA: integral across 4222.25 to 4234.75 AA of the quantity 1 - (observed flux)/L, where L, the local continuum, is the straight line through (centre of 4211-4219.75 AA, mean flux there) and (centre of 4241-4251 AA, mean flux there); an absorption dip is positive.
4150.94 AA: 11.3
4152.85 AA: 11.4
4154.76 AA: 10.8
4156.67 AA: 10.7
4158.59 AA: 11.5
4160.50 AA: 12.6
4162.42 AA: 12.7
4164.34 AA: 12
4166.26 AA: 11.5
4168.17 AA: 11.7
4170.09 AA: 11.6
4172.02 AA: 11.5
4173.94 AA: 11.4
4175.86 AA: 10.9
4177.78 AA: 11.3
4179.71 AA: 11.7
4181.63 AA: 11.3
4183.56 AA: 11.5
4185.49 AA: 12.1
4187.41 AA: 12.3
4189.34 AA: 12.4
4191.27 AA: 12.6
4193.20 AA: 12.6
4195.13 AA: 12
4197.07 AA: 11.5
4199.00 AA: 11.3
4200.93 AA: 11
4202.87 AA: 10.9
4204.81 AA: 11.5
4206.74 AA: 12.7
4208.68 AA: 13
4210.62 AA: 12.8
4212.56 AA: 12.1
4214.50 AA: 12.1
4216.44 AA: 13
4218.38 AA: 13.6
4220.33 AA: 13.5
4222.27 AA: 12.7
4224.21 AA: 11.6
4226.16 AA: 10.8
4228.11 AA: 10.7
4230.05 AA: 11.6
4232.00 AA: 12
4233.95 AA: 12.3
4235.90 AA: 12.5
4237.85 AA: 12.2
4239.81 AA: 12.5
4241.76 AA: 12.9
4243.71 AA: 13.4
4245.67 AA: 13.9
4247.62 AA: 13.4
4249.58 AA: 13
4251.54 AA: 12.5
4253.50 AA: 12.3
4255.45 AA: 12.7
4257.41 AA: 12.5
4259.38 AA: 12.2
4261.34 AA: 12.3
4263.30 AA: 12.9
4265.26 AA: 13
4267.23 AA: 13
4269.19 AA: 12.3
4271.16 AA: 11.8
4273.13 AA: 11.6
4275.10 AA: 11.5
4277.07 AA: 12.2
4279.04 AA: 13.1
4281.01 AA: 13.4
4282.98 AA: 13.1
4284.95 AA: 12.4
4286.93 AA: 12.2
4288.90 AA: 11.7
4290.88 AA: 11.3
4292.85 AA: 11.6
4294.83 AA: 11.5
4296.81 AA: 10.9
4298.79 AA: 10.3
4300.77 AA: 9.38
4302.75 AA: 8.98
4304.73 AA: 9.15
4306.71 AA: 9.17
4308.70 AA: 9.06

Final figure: 1.34 AA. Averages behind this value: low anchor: 12.7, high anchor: 13.3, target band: 11.6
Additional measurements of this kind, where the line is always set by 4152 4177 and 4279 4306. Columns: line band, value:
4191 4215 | -1.1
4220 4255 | -3.1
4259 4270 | -1.3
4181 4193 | -0.6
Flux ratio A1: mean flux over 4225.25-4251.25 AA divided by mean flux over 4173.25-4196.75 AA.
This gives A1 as 1.05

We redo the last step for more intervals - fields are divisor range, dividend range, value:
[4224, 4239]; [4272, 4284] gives 1.06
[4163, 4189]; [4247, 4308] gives 1.02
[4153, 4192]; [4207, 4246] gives 1.06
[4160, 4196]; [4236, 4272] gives 1.07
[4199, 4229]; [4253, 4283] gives 1.03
